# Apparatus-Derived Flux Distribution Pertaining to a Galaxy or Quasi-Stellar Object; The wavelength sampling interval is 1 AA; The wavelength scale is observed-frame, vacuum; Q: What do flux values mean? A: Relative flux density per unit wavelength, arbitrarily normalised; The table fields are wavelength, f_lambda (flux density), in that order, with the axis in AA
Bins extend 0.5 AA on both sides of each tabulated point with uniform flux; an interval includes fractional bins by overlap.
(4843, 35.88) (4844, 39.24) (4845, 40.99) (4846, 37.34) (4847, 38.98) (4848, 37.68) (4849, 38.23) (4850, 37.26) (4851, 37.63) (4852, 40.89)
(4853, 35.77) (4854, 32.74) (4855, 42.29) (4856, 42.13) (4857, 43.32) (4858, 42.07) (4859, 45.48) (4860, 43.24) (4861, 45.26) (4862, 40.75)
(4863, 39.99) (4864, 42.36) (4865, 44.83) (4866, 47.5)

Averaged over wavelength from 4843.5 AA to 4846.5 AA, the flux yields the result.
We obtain 39.2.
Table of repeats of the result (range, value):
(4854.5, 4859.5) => 43.1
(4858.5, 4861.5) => 44.7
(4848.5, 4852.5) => 38.5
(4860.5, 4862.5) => 43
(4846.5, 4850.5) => 38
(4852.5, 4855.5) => 36.9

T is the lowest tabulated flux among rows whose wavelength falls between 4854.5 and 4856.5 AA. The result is 42.13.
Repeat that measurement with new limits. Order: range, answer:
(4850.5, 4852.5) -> 37.63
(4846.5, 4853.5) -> 35.77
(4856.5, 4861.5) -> 42.07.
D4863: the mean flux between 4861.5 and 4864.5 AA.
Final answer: 41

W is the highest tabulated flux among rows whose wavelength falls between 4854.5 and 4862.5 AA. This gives 45.48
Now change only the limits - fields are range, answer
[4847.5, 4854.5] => 40.89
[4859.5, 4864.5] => 45.26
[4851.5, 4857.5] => 43.32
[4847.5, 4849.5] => 38.23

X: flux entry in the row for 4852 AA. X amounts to 40.89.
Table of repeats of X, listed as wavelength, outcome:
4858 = 42.07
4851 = 37.63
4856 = 42.13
